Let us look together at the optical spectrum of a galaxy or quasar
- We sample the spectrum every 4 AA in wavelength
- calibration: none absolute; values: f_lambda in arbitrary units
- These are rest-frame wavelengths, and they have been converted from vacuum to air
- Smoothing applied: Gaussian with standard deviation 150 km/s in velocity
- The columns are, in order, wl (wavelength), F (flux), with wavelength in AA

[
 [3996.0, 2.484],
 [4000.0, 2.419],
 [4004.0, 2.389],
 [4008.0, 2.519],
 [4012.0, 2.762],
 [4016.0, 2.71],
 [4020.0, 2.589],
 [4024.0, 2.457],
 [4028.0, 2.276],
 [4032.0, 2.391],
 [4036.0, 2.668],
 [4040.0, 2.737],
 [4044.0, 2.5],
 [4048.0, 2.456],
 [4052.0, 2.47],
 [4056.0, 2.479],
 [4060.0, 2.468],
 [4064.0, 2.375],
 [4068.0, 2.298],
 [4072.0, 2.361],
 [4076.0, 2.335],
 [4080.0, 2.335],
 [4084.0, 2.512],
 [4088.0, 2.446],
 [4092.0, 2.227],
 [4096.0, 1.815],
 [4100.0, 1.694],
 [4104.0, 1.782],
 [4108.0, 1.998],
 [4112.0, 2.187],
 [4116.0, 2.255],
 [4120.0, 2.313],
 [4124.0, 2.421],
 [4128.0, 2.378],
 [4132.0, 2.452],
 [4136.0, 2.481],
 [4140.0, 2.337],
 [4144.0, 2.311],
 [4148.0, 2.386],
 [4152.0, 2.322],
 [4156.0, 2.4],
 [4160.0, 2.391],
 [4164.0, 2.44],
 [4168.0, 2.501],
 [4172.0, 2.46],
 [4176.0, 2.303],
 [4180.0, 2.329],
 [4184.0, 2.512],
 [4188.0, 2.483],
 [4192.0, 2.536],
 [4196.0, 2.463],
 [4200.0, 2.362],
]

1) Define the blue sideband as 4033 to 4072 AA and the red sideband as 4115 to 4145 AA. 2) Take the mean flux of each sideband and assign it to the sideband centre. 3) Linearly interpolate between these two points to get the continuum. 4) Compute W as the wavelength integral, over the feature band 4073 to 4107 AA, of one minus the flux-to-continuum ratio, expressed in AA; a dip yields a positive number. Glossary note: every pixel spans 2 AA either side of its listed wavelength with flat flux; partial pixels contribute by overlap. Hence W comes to 4.0 AA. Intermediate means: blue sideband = 2.49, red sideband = 2.37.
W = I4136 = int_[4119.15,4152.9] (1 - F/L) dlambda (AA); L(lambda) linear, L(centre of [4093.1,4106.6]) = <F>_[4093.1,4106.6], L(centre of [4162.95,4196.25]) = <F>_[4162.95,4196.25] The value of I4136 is -4.7 AA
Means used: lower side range 1.8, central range 2.38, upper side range 2.45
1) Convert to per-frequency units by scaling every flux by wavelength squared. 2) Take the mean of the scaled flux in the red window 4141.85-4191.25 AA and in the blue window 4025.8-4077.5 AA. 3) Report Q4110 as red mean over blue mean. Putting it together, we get 1.0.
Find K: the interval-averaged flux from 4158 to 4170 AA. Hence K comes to 2.44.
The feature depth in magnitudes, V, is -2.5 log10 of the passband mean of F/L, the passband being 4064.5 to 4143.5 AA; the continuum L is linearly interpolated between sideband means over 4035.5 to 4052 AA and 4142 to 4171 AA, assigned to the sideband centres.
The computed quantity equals 0.10 mag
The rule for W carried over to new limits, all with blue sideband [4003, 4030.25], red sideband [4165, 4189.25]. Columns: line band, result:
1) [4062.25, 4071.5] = 0.6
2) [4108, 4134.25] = 1.7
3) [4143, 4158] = 0.5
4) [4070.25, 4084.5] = 0.7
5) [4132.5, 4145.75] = 0.4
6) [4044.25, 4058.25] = 0.2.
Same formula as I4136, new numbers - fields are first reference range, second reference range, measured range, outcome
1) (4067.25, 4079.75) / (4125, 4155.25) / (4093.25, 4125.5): 4.17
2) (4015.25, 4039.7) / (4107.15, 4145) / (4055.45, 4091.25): 0.54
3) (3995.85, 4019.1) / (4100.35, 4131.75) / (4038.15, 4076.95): -1.11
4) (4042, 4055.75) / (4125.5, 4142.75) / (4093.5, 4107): 3.53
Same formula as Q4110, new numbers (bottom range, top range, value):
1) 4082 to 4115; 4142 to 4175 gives 1.18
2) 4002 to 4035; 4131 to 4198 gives 1.03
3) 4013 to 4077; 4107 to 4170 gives 0.99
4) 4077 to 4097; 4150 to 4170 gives 1.09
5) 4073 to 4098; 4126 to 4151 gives 1.07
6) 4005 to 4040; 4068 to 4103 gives 0.89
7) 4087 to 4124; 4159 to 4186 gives 1.20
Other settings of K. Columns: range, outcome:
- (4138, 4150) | 2.34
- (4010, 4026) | 2.63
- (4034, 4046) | 2.64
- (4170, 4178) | 2.38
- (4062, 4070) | 2.34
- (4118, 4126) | 2.37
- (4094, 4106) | 1.76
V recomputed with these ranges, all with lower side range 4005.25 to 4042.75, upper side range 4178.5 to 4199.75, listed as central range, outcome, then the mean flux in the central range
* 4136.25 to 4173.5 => 0.037 mag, 2.4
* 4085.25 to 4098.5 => 0.165 mag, 2.16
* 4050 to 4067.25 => 0.045 mag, 2.44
